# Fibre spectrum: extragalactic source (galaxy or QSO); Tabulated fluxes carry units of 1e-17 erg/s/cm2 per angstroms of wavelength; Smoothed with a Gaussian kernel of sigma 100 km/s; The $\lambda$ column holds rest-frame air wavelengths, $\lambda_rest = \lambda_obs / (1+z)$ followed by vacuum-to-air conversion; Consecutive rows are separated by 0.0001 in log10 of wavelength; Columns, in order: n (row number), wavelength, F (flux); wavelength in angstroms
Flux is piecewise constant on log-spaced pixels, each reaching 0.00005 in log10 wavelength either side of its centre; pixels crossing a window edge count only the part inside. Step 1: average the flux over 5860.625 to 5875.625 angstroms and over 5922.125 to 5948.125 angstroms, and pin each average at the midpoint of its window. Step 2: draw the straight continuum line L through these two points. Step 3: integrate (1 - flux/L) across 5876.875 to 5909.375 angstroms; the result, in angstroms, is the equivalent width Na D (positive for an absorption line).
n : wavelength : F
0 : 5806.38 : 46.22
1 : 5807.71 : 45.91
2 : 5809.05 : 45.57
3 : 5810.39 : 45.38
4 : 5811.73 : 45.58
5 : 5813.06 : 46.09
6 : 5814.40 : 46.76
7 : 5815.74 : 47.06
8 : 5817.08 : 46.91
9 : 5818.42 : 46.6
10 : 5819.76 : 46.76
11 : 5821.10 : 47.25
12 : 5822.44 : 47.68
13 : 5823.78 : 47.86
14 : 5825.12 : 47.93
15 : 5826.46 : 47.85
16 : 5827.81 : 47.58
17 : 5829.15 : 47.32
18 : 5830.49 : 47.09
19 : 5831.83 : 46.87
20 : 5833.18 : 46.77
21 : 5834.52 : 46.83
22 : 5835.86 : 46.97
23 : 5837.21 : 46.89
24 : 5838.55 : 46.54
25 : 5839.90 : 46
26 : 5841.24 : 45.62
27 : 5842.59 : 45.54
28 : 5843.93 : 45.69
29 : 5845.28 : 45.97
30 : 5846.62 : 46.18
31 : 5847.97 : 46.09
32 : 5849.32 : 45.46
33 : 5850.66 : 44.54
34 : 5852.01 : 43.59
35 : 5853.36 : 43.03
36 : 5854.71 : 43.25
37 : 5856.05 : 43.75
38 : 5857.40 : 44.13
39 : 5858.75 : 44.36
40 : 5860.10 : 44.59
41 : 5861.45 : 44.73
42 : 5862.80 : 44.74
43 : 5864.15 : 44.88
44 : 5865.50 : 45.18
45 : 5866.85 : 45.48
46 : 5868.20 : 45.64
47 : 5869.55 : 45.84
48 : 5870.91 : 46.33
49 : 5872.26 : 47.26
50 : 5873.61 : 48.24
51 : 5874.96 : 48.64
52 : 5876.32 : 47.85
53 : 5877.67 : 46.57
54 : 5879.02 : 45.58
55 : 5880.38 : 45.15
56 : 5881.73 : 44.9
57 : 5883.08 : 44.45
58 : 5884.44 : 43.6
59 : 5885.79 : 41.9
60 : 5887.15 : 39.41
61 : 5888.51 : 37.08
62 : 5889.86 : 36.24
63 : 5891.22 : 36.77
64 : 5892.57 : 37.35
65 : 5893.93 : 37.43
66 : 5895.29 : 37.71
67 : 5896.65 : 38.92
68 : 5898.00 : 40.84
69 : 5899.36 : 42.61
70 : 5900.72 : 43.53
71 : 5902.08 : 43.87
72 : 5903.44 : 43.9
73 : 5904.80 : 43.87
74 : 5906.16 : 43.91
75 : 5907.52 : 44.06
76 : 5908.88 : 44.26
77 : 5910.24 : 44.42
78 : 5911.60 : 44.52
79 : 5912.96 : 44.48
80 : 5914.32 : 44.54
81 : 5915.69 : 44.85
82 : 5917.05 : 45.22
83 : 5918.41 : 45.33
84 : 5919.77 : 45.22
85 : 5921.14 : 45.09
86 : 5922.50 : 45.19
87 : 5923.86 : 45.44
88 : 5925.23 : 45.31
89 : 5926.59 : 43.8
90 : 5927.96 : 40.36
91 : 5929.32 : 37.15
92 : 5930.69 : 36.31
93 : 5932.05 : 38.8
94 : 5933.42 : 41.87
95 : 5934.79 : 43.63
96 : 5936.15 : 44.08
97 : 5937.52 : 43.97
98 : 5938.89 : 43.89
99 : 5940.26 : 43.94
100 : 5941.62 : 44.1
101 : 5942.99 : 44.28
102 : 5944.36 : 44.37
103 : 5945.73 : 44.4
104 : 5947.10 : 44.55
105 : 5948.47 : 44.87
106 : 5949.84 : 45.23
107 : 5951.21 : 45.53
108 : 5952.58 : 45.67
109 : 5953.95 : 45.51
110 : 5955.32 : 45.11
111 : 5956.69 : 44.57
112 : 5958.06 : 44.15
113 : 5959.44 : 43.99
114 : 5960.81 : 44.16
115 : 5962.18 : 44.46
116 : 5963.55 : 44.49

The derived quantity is 2.2 angstroms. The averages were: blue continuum 46.1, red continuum 42.9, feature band 41.8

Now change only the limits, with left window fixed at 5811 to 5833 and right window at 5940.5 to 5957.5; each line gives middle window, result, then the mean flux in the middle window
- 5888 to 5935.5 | 3.5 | 42.1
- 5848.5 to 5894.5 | 2.4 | 43.8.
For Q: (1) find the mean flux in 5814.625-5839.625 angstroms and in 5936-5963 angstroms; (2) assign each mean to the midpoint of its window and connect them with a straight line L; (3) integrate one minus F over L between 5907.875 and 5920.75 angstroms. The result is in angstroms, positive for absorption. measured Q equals 0.2 angstroms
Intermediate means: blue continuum 47.1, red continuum 44.6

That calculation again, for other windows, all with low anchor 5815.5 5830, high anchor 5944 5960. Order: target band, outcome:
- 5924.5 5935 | 1.0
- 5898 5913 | 0.6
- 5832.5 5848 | 0.2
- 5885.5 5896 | 1.9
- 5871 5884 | 0.0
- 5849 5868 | 0.9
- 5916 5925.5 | 0.0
